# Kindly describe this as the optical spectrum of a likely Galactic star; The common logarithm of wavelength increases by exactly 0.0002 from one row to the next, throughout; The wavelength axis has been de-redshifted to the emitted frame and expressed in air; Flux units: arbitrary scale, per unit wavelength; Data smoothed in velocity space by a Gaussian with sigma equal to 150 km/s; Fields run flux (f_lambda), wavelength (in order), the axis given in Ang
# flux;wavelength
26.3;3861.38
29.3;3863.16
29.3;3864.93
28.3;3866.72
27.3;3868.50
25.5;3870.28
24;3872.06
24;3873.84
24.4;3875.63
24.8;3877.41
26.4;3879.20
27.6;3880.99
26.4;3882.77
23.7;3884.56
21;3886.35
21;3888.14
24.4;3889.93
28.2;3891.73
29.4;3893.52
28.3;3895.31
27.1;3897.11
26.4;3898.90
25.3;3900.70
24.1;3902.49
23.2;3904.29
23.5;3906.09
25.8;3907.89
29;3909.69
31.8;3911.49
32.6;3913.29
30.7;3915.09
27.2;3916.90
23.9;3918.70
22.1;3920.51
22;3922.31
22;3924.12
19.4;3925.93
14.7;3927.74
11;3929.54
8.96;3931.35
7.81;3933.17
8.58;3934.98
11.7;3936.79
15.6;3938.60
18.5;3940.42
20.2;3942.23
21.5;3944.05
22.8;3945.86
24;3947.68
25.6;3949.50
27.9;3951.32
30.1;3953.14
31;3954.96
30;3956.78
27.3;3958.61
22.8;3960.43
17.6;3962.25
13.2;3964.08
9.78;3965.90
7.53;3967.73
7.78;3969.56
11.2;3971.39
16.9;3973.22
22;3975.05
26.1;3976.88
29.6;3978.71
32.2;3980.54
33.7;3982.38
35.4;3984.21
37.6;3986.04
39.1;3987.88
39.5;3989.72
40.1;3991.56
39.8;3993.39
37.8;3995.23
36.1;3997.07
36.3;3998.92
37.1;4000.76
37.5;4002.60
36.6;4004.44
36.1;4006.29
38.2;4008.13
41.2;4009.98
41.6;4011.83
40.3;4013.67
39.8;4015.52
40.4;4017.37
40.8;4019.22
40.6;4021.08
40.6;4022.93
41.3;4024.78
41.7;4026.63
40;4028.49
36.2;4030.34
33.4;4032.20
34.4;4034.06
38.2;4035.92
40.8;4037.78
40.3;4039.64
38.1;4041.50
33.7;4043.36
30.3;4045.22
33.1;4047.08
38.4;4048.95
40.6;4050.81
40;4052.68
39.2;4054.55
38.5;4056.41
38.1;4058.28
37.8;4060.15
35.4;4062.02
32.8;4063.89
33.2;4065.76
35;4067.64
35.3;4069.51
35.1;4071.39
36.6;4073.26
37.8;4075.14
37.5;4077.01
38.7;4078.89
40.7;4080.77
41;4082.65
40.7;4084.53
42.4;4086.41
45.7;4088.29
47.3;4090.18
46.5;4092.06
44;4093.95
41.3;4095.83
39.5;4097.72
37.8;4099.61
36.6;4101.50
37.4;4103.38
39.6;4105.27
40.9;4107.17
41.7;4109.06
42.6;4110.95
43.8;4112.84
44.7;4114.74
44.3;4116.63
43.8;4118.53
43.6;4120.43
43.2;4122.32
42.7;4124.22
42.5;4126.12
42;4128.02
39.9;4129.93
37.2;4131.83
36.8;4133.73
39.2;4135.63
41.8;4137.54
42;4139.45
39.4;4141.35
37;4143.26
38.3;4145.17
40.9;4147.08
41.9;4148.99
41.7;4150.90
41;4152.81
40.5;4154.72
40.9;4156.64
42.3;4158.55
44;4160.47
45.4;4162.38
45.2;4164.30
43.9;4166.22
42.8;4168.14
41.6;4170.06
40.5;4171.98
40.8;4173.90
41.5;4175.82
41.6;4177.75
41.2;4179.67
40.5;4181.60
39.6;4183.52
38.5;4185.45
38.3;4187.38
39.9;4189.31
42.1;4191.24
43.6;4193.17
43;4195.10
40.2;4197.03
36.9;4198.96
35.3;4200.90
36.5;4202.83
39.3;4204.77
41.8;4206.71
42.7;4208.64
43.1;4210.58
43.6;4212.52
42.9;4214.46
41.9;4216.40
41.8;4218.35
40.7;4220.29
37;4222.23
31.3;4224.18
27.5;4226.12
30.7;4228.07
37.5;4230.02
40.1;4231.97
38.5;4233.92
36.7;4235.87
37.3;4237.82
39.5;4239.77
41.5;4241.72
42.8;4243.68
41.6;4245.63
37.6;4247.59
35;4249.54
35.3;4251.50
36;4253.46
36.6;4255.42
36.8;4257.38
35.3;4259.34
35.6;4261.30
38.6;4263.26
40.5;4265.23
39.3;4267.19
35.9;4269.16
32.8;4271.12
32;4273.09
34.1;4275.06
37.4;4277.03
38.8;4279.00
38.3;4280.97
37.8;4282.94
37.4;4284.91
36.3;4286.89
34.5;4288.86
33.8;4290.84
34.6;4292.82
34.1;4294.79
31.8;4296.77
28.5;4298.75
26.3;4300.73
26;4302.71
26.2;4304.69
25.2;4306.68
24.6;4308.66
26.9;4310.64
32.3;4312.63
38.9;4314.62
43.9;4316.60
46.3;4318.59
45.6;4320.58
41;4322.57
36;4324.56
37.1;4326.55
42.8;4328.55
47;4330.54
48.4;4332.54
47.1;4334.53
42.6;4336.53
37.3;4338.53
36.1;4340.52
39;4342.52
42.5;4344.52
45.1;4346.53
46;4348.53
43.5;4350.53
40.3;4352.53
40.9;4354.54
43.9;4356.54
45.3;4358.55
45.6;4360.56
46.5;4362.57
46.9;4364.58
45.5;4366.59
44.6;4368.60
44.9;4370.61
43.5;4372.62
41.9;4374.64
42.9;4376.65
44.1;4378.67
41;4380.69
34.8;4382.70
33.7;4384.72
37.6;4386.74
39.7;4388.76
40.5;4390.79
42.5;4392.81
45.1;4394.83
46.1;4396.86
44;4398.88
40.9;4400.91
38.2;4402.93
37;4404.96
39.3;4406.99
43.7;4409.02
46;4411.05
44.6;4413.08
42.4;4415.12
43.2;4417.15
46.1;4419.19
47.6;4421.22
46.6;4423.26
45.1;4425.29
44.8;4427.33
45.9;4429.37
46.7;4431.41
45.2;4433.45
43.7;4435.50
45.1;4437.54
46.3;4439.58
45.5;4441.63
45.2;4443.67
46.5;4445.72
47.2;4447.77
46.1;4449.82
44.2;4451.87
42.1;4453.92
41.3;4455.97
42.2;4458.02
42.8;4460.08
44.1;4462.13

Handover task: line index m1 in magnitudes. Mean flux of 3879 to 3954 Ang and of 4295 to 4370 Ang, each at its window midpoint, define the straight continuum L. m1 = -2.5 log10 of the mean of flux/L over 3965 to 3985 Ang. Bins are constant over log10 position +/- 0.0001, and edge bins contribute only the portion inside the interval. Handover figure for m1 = 0.20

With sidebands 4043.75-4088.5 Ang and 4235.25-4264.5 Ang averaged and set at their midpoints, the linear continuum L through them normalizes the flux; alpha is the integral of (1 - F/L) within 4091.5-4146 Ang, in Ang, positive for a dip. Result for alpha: -5.0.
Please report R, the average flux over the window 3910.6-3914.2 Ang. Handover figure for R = 32.2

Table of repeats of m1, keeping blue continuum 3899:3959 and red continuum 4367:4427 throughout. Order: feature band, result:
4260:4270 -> -0.03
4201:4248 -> -0.11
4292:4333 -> 0.11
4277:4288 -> 0.00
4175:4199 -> -0.21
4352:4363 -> -0.08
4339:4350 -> -0.04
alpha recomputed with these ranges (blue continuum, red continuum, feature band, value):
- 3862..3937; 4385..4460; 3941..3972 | 6.2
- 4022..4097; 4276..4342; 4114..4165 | -4.9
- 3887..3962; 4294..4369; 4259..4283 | 0.1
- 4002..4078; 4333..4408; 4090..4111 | -1.3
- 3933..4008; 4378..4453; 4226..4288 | 0.3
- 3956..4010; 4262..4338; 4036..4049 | -2.6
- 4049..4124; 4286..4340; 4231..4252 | -0.8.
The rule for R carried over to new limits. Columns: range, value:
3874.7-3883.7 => 25.9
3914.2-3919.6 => 27.2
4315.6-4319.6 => 45.1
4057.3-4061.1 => 37.9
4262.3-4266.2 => 39.5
